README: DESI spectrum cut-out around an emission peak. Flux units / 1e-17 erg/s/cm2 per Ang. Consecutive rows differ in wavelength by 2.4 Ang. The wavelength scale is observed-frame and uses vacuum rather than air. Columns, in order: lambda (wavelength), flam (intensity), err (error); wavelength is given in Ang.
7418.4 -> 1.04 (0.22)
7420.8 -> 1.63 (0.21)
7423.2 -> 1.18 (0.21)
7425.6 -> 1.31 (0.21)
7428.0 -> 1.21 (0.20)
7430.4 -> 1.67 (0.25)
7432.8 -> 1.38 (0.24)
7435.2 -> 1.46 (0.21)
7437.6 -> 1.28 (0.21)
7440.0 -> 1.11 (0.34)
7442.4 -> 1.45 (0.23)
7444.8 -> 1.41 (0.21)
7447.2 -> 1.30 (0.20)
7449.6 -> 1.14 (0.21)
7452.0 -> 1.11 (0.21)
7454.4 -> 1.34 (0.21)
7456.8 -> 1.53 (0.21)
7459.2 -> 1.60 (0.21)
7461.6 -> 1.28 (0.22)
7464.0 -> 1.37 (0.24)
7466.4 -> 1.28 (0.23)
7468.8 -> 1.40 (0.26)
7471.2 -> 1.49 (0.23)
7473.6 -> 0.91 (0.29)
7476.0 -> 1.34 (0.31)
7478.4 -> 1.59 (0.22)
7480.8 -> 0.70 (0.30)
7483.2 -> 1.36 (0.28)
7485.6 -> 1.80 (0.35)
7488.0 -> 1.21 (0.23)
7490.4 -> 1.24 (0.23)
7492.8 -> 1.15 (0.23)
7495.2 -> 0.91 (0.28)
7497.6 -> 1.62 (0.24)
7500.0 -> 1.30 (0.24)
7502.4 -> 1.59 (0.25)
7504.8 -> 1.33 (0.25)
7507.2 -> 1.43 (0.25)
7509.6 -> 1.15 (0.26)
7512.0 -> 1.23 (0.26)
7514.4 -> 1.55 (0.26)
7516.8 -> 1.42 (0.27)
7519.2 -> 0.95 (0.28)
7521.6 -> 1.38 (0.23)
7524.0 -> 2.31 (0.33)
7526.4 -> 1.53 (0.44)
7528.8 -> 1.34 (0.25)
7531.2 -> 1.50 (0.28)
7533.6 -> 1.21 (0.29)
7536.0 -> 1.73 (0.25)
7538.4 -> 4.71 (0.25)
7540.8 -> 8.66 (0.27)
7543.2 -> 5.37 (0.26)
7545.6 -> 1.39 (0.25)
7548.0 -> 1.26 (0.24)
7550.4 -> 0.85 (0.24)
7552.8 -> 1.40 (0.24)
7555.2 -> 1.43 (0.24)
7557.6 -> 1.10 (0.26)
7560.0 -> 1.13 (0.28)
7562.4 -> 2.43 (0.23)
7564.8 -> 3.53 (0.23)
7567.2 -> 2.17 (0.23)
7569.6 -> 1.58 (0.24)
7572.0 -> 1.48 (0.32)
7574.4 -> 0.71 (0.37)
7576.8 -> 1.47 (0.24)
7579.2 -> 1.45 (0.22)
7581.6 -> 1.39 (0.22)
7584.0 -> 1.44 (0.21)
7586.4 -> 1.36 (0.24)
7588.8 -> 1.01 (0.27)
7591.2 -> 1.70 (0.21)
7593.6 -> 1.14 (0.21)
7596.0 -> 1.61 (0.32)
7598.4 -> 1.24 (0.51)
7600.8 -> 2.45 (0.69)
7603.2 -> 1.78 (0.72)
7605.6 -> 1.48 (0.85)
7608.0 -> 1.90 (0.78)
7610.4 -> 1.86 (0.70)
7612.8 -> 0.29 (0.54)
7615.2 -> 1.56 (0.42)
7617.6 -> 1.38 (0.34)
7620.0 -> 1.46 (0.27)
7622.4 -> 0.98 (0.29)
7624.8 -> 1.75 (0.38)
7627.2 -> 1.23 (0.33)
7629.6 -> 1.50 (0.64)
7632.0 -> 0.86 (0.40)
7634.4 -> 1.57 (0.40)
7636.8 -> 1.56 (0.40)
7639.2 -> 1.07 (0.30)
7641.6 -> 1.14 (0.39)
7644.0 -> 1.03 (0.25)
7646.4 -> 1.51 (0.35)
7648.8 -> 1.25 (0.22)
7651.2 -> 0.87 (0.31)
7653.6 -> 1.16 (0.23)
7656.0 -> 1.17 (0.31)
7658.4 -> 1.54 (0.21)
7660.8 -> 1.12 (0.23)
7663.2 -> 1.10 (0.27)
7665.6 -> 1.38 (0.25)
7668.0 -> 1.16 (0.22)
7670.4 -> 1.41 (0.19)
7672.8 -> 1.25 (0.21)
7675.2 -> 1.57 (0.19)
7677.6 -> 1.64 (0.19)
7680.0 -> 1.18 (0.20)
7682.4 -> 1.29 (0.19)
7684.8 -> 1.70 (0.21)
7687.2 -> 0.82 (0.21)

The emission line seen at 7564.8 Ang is [N II] 6583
